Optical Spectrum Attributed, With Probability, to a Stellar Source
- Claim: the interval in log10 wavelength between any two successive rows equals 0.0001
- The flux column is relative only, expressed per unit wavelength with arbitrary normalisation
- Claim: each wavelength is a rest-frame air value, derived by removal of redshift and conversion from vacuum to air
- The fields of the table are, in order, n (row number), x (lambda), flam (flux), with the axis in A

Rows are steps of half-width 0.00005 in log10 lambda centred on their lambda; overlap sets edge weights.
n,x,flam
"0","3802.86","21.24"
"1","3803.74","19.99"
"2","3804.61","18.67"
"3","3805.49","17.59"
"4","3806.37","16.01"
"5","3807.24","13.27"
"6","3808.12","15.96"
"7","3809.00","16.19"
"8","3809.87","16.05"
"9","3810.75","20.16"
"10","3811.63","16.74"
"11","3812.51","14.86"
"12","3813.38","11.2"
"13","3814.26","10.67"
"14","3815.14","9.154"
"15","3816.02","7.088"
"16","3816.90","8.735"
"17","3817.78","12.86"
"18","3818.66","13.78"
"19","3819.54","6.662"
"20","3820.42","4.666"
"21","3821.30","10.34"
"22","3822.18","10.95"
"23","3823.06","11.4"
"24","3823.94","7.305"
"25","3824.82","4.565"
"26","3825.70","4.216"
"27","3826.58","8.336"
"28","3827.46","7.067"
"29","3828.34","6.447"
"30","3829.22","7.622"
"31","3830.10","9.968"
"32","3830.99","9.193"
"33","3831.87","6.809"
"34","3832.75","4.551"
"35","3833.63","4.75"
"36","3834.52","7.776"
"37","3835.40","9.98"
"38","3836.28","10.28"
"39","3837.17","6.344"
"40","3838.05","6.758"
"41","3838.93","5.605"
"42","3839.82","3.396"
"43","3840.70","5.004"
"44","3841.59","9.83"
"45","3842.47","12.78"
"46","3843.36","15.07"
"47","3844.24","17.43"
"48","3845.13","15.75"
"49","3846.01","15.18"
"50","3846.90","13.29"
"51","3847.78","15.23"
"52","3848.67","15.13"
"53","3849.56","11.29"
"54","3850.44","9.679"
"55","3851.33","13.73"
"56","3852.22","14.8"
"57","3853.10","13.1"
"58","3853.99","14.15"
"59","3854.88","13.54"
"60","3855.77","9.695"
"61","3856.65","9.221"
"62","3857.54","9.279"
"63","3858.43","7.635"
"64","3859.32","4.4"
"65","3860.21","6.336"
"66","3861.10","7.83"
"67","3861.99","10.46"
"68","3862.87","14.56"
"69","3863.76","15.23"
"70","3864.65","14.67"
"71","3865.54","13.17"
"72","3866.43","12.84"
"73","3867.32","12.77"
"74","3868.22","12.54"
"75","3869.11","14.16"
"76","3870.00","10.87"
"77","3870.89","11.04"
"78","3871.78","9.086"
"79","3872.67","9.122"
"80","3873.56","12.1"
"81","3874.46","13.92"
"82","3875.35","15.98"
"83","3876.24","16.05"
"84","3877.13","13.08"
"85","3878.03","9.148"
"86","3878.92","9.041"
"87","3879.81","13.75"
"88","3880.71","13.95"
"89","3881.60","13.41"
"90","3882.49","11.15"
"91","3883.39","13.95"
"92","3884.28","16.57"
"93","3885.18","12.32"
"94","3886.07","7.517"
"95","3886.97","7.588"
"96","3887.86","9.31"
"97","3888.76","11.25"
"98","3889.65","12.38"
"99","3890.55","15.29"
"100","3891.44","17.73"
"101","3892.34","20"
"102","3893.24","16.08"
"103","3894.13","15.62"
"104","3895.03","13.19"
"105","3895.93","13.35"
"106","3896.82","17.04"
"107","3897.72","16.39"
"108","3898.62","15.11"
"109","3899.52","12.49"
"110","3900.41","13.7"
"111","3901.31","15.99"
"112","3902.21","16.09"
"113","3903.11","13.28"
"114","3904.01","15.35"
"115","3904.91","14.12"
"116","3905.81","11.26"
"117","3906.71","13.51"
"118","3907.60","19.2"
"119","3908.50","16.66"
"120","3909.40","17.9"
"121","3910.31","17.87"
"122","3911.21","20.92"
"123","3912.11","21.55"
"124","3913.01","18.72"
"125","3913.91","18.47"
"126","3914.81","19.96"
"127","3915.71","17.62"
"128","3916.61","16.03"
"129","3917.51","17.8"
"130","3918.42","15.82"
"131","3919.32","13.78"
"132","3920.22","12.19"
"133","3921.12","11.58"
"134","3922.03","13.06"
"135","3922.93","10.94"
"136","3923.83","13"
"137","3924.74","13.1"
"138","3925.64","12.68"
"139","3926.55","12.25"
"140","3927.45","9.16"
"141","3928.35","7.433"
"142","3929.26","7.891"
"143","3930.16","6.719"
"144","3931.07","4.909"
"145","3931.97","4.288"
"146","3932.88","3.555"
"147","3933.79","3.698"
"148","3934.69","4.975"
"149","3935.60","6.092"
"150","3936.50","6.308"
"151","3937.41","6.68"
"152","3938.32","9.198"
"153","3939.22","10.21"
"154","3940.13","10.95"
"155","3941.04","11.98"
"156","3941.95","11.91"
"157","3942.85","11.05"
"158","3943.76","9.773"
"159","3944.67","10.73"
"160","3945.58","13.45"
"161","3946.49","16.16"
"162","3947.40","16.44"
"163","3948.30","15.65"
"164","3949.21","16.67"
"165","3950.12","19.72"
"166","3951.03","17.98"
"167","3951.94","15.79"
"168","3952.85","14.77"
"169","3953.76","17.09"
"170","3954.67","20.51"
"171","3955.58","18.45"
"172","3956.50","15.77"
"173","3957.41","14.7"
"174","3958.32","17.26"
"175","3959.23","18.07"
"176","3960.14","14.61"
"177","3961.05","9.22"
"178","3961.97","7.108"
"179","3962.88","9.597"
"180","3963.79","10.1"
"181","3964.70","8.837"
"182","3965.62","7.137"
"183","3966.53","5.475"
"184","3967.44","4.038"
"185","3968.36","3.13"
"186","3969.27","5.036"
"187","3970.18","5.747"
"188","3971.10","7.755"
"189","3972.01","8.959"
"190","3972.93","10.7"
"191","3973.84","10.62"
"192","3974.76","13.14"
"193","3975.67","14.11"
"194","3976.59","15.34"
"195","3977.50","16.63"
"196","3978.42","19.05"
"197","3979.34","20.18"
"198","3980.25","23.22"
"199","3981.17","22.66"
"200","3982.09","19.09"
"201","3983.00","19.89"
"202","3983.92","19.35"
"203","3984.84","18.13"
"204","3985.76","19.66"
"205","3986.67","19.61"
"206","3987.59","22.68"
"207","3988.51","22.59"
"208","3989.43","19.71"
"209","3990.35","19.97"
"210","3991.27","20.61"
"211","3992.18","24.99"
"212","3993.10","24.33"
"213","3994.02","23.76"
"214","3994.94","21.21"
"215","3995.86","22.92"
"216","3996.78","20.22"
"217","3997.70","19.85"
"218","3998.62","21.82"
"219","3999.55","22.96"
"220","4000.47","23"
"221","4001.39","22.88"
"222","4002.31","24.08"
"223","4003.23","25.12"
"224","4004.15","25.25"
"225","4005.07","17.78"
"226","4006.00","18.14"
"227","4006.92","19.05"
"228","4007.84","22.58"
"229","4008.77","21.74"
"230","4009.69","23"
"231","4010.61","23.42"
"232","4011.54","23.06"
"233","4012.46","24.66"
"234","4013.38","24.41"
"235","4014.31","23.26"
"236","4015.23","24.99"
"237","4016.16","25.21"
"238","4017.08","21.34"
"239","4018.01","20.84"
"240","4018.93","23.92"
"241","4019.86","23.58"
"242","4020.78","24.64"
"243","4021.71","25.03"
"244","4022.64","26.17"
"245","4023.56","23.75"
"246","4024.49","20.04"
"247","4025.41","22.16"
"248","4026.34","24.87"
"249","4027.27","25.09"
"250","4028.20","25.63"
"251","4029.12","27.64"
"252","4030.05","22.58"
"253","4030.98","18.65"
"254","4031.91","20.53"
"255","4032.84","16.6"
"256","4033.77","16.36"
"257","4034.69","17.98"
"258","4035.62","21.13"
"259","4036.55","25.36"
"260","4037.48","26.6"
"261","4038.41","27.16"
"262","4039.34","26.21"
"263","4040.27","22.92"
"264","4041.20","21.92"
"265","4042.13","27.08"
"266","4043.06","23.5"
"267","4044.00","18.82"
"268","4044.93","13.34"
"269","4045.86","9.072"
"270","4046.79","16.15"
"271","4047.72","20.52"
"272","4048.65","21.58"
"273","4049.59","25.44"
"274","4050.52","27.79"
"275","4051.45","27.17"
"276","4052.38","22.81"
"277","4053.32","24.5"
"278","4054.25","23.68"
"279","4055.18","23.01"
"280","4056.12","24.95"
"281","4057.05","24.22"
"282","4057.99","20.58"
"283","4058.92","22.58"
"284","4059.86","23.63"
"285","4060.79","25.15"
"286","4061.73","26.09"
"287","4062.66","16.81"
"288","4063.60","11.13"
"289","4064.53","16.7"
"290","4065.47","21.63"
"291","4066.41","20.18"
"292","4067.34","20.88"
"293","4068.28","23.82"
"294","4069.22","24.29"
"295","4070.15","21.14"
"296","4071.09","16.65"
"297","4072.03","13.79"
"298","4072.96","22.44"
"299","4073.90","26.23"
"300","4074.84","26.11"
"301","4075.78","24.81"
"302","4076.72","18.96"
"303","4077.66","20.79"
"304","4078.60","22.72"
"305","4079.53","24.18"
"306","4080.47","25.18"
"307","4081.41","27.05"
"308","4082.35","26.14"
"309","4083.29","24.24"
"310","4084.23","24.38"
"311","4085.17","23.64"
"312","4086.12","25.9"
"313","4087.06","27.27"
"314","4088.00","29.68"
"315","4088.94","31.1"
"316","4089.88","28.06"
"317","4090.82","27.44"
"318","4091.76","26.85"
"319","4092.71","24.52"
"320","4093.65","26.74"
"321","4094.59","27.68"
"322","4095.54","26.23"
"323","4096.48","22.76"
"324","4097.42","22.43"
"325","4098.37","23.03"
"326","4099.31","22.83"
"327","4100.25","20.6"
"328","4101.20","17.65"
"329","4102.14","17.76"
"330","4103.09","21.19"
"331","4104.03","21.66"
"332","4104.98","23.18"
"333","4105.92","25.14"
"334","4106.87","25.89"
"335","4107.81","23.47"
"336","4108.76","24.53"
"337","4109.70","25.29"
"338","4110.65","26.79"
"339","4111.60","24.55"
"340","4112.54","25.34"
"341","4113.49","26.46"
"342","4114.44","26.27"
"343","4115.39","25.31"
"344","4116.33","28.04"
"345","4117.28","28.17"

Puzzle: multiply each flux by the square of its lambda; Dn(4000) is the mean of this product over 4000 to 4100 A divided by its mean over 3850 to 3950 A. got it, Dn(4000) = 1.96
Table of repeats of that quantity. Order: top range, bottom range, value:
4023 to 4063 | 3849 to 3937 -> 1.91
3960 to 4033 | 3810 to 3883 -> 1.91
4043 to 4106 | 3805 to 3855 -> 2.37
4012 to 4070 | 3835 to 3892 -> 2.09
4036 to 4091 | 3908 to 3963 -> 1.87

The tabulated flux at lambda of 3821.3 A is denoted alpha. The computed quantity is 10.34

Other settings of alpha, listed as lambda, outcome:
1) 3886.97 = 7.588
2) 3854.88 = 13.54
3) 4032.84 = 16.6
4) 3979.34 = 20.18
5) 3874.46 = 13.92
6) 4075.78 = 24.81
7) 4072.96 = 22.44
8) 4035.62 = 21.13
